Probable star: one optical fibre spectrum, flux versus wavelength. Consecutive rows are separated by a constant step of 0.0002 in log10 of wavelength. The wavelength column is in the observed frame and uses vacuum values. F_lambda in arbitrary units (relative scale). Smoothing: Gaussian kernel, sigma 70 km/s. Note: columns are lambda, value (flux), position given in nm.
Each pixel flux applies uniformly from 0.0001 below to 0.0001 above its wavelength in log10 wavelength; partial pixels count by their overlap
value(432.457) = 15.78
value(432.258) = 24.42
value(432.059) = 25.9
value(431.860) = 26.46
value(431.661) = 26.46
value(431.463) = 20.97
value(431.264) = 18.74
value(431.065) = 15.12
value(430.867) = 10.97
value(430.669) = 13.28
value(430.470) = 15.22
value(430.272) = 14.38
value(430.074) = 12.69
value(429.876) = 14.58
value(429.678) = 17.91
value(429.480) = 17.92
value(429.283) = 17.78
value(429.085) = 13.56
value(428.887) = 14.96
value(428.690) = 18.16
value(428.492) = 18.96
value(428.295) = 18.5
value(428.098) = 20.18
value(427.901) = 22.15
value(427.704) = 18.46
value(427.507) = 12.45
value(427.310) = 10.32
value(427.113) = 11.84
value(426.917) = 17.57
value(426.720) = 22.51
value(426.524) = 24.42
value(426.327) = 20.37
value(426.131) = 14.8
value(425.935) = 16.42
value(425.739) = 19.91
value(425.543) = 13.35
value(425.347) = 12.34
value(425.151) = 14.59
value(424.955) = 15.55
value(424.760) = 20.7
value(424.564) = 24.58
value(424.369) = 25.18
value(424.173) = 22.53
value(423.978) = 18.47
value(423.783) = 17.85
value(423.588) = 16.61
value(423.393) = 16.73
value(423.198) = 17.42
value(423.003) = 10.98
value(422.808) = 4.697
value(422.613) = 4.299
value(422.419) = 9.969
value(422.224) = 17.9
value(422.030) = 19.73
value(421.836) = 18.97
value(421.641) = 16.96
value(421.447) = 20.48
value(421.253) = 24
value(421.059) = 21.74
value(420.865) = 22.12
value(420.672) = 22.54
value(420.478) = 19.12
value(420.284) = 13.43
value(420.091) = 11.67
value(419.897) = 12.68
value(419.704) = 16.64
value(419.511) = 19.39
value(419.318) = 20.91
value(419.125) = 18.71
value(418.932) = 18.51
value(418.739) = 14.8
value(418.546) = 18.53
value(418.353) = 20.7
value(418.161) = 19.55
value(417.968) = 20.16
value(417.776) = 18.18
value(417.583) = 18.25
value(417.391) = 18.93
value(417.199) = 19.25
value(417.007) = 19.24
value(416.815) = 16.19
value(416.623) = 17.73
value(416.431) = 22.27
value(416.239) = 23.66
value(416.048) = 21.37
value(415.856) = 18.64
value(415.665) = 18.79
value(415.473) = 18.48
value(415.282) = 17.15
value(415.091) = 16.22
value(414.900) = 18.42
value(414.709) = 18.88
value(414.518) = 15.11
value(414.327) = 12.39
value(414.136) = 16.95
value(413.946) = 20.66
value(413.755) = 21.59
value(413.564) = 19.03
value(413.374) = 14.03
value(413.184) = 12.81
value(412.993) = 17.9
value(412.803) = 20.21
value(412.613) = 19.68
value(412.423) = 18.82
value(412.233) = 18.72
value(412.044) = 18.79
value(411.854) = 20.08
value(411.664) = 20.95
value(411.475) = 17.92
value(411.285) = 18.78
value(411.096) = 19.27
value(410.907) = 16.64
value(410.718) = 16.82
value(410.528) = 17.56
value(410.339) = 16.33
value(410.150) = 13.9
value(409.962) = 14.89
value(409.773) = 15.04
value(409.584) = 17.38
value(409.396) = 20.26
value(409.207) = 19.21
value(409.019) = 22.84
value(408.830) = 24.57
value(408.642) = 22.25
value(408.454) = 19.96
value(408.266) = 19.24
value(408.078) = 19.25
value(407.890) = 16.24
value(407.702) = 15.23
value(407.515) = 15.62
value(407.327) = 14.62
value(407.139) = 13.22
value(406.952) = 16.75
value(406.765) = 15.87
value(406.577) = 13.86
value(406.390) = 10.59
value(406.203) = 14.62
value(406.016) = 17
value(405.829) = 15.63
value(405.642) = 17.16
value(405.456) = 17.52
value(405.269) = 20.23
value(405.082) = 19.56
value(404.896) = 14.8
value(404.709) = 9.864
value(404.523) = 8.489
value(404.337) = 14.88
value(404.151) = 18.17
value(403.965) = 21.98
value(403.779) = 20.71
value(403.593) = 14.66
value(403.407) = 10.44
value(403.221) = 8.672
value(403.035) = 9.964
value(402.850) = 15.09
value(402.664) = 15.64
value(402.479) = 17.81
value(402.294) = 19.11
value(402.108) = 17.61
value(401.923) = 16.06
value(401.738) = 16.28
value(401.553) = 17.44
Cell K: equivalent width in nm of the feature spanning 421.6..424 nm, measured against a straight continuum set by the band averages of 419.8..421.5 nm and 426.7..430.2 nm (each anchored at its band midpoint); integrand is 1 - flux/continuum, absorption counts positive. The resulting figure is 0.472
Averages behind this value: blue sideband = 18.6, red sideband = 16.5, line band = 14.5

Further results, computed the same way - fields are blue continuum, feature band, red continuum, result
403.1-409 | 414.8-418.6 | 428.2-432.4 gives -0.47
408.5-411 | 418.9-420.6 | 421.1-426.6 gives 0.07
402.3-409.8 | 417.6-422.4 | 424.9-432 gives -0.47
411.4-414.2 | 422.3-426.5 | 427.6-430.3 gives 0.32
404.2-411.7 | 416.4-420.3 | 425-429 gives -0.21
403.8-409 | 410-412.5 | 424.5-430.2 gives -0.17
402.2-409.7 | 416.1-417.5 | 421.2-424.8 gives -0.23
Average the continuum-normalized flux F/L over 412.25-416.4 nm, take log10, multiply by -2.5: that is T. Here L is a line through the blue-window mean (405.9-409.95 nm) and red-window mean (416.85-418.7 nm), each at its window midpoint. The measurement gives 0.010 mag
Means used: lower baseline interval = 17.3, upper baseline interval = 19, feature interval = 18.2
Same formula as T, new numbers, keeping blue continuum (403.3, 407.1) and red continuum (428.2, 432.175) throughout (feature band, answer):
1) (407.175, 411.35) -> -0.13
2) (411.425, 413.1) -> -0.19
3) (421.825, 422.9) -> 0.37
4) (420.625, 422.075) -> -0.22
